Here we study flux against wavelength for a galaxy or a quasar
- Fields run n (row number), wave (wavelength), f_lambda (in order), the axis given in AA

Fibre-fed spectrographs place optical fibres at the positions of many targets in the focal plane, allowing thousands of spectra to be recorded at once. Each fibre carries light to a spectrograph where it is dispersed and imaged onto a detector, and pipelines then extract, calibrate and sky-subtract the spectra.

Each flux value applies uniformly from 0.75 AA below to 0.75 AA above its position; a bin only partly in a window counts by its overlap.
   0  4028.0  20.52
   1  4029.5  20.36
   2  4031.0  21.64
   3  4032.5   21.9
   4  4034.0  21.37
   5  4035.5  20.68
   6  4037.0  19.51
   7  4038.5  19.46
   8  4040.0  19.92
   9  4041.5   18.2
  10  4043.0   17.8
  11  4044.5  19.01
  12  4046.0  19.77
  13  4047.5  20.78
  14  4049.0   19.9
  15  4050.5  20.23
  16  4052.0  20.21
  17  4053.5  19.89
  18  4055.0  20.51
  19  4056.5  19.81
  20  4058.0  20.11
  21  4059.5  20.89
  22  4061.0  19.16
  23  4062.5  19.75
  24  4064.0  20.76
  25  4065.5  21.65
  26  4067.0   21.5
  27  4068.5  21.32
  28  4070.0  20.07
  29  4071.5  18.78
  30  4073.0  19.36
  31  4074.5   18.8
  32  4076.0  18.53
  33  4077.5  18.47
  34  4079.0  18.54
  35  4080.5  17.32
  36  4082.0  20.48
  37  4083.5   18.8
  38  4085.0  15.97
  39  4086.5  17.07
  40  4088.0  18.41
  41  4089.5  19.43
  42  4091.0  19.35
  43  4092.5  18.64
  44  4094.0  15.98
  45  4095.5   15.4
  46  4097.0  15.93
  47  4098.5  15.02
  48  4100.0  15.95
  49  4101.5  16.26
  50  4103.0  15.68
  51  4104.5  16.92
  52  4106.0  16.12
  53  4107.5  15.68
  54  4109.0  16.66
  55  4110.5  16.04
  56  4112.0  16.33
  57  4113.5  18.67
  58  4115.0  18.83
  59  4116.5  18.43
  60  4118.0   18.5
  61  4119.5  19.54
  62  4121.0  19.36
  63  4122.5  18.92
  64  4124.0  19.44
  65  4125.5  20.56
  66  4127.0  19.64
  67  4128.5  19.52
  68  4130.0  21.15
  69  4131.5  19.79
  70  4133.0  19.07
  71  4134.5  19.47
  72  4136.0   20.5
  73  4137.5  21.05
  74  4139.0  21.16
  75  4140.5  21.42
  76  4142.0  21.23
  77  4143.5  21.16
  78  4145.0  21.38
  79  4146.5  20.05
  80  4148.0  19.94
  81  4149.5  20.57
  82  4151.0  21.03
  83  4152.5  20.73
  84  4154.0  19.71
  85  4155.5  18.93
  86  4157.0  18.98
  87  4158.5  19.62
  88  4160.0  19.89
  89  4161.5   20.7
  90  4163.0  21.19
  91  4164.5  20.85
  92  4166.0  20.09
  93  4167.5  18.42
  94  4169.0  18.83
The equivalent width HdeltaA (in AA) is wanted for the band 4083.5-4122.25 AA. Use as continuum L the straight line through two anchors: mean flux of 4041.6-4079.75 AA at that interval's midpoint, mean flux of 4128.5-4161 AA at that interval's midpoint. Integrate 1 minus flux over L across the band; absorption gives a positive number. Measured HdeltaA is 5.4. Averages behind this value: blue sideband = 19.8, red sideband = 20.3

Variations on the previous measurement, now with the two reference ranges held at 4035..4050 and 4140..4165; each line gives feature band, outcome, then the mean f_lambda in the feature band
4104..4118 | 2.0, 17.2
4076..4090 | 1.1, 18.3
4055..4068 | -0.5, 20.5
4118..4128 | 0.3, 19.5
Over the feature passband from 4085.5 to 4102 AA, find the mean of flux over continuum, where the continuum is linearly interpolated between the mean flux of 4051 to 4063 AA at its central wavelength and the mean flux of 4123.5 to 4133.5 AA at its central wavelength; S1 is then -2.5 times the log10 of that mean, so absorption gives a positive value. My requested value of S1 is 0.17 mag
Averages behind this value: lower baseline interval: 20.1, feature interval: 17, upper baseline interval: 19.9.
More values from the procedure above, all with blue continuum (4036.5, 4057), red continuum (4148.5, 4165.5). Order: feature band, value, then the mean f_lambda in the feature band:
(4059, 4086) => 0.02 mag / 19.4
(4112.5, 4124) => 0.06 mag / 18.9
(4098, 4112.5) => 0.23 mag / 16.1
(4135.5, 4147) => -0.05 mag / 21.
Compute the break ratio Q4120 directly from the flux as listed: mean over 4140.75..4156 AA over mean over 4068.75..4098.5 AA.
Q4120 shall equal 1.1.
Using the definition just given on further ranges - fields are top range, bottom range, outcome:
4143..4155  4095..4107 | 1.29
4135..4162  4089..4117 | 1.21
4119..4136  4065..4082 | 1.01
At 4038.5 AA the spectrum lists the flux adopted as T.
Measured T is 19.46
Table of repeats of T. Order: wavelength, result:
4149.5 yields 20.57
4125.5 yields 20.56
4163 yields 21.19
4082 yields 20.48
